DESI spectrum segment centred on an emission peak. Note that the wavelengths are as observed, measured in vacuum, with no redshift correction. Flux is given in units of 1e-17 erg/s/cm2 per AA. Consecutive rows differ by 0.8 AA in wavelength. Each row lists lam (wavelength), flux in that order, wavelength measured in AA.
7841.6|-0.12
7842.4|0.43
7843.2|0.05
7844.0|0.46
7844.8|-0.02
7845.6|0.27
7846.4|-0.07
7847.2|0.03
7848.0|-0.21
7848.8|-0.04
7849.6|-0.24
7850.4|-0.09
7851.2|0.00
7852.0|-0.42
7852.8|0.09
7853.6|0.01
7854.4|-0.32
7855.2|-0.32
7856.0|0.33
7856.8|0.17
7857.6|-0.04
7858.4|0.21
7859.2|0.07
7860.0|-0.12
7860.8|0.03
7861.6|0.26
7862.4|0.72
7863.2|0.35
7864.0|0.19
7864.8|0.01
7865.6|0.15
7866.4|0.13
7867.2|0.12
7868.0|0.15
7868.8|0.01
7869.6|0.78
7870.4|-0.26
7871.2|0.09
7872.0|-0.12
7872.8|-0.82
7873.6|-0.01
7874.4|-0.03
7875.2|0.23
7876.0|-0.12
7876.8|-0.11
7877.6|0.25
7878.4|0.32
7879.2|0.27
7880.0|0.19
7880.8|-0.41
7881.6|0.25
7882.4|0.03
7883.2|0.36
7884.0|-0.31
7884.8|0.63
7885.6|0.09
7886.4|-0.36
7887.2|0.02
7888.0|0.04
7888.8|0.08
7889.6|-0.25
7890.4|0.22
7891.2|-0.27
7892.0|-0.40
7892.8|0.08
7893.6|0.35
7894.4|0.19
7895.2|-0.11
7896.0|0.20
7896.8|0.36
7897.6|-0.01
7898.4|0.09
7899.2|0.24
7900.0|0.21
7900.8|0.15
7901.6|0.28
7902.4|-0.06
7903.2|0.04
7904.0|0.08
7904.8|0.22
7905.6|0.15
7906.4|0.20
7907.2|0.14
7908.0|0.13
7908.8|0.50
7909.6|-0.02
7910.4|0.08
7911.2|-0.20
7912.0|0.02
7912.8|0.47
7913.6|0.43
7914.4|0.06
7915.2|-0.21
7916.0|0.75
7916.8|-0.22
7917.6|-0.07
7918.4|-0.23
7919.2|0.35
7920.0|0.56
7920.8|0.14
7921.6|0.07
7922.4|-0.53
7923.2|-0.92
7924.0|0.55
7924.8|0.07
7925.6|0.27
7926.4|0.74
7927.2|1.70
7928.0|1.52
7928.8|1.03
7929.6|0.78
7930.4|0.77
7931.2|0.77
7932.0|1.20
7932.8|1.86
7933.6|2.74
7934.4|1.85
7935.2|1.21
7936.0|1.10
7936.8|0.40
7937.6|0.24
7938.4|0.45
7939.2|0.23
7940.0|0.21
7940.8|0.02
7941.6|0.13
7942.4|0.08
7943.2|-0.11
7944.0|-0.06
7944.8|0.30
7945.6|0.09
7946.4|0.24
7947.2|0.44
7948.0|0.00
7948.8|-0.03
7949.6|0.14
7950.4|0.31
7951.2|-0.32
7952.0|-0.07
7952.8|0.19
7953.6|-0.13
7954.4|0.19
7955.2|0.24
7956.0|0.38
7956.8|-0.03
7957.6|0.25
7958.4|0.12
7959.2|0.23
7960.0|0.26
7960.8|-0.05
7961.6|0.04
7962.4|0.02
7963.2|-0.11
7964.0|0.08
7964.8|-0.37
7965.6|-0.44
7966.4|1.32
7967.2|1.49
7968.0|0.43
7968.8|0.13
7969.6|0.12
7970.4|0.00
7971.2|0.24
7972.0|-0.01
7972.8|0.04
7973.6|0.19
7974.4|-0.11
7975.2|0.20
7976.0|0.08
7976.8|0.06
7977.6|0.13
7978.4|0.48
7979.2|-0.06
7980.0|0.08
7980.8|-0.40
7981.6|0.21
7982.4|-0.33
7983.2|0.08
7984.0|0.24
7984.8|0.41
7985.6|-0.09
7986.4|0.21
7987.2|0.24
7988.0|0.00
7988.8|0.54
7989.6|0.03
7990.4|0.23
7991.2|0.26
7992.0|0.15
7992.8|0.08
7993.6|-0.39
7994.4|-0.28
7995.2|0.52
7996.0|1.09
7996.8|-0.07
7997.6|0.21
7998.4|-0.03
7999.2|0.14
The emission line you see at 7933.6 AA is [O II] 3727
